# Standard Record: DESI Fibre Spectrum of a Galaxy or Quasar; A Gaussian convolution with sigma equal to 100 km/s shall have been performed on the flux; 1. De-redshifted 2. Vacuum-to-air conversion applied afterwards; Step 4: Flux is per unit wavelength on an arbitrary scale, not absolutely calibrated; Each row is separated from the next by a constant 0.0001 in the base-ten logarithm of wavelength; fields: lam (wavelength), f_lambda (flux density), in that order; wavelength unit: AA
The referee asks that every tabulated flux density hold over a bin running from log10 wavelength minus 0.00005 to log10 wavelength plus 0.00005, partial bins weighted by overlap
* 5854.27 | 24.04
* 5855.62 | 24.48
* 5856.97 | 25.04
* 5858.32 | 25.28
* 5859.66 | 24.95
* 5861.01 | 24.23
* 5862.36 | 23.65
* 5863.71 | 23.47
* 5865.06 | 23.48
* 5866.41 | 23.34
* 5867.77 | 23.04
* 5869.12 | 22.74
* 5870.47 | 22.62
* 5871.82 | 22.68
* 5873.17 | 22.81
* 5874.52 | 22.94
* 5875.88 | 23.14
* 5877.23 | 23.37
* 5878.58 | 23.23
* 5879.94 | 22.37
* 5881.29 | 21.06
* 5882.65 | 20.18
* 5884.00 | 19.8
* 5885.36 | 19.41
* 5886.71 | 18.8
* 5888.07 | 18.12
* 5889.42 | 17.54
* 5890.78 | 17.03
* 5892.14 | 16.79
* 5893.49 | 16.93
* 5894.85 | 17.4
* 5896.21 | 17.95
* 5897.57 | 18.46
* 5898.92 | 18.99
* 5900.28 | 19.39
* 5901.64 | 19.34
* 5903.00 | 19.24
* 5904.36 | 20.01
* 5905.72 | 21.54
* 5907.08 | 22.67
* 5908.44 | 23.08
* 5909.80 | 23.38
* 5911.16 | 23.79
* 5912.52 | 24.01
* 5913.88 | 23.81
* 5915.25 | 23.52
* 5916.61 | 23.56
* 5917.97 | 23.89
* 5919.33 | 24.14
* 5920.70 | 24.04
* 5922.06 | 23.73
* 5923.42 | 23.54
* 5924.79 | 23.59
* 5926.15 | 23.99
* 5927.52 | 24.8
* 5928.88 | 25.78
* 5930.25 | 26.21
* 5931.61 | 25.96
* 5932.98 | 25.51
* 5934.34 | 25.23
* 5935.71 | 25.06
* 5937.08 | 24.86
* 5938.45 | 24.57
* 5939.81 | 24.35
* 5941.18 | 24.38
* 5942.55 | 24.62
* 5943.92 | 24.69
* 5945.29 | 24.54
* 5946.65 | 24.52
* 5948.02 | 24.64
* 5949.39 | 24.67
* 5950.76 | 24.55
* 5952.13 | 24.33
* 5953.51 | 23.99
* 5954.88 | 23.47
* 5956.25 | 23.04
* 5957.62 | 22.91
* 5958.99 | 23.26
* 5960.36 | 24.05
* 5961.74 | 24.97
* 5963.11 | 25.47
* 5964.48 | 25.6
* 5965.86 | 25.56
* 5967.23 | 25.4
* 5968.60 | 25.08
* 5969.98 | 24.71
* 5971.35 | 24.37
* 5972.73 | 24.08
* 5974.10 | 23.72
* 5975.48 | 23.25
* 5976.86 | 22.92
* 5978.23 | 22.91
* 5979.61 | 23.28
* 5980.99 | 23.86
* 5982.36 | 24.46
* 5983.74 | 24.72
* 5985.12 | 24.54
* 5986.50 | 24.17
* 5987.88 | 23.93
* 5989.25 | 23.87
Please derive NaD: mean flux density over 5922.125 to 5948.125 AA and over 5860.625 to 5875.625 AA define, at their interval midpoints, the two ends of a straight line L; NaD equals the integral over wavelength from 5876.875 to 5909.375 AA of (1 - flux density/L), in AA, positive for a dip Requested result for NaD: 5.56 AA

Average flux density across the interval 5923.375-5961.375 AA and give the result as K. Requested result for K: 24.5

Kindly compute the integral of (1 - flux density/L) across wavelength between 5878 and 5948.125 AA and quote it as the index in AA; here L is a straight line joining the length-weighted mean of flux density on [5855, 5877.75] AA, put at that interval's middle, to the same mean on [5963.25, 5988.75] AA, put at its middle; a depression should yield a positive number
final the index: 4.8 AA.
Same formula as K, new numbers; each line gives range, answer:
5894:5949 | 23.2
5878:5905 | 19.1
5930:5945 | 25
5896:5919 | 21.7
